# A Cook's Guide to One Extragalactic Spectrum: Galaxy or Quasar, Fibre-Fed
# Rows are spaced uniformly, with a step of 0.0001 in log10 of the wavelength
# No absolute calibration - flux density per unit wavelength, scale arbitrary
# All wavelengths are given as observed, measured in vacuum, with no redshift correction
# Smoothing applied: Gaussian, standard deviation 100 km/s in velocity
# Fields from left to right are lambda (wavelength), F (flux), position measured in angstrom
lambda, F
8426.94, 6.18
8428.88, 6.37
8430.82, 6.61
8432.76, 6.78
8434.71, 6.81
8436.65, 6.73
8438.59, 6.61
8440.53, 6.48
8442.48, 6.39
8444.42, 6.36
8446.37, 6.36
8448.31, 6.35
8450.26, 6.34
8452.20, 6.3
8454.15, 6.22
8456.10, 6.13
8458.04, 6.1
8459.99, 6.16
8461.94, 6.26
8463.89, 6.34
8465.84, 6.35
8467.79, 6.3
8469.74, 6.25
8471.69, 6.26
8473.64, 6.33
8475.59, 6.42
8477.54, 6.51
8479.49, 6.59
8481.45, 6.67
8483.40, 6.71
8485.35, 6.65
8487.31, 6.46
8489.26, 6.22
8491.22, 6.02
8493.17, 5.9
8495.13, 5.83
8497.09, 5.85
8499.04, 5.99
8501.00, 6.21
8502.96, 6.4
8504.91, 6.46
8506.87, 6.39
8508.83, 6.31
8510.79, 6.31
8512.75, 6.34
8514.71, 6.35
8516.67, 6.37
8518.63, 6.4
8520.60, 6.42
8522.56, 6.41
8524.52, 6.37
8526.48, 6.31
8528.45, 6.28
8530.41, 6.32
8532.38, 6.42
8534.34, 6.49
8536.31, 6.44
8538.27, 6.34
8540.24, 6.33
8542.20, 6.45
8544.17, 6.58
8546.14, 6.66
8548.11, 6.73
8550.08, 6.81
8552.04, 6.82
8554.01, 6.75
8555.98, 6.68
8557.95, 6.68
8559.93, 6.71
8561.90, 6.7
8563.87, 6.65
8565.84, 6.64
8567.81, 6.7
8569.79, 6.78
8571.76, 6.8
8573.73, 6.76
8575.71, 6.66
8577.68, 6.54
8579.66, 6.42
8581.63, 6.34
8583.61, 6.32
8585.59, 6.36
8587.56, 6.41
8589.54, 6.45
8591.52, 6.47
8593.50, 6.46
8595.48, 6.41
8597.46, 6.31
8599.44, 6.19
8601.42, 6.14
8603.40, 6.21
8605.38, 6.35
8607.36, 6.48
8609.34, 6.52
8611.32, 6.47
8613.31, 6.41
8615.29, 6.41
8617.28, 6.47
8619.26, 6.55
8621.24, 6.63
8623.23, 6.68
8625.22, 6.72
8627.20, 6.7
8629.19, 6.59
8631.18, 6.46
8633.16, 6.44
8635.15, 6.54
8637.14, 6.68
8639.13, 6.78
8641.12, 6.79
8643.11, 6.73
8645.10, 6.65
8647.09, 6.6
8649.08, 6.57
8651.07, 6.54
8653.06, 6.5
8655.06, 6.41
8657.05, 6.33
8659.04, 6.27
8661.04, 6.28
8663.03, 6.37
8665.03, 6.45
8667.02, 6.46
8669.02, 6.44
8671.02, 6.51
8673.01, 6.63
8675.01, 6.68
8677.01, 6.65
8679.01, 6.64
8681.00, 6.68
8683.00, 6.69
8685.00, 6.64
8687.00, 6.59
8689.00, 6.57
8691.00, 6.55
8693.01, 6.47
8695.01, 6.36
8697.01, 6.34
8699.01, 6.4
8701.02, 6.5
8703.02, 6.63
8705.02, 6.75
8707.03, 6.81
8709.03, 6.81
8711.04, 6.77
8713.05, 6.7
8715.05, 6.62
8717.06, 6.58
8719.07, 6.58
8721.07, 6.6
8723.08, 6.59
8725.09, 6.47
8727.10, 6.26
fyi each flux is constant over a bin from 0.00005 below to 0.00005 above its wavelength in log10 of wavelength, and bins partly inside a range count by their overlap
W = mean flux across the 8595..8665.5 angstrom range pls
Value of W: 6.49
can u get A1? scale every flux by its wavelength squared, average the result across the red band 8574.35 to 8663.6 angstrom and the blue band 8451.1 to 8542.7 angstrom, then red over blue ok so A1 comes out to 1.06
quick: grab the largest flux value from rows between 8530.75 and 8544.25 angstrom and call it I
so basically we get 6.58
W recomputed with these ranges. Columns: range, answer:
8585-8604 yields 6.34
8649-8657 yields 6.48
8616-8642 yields 6.61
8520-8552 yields 6.47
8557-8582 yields 6.65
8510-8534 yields 6.36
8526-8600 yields 6.53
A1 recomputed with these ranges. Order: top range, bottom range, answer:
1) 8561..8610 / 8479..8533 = 1.05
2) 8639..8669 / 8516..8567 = 1.02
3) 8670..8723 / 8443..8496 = 1.10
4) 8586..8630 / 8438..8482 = 1.05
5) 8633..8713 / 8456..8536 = 1.08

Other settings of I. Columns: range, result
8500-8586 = 6.82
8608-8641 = 6.78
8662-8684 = 6.69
